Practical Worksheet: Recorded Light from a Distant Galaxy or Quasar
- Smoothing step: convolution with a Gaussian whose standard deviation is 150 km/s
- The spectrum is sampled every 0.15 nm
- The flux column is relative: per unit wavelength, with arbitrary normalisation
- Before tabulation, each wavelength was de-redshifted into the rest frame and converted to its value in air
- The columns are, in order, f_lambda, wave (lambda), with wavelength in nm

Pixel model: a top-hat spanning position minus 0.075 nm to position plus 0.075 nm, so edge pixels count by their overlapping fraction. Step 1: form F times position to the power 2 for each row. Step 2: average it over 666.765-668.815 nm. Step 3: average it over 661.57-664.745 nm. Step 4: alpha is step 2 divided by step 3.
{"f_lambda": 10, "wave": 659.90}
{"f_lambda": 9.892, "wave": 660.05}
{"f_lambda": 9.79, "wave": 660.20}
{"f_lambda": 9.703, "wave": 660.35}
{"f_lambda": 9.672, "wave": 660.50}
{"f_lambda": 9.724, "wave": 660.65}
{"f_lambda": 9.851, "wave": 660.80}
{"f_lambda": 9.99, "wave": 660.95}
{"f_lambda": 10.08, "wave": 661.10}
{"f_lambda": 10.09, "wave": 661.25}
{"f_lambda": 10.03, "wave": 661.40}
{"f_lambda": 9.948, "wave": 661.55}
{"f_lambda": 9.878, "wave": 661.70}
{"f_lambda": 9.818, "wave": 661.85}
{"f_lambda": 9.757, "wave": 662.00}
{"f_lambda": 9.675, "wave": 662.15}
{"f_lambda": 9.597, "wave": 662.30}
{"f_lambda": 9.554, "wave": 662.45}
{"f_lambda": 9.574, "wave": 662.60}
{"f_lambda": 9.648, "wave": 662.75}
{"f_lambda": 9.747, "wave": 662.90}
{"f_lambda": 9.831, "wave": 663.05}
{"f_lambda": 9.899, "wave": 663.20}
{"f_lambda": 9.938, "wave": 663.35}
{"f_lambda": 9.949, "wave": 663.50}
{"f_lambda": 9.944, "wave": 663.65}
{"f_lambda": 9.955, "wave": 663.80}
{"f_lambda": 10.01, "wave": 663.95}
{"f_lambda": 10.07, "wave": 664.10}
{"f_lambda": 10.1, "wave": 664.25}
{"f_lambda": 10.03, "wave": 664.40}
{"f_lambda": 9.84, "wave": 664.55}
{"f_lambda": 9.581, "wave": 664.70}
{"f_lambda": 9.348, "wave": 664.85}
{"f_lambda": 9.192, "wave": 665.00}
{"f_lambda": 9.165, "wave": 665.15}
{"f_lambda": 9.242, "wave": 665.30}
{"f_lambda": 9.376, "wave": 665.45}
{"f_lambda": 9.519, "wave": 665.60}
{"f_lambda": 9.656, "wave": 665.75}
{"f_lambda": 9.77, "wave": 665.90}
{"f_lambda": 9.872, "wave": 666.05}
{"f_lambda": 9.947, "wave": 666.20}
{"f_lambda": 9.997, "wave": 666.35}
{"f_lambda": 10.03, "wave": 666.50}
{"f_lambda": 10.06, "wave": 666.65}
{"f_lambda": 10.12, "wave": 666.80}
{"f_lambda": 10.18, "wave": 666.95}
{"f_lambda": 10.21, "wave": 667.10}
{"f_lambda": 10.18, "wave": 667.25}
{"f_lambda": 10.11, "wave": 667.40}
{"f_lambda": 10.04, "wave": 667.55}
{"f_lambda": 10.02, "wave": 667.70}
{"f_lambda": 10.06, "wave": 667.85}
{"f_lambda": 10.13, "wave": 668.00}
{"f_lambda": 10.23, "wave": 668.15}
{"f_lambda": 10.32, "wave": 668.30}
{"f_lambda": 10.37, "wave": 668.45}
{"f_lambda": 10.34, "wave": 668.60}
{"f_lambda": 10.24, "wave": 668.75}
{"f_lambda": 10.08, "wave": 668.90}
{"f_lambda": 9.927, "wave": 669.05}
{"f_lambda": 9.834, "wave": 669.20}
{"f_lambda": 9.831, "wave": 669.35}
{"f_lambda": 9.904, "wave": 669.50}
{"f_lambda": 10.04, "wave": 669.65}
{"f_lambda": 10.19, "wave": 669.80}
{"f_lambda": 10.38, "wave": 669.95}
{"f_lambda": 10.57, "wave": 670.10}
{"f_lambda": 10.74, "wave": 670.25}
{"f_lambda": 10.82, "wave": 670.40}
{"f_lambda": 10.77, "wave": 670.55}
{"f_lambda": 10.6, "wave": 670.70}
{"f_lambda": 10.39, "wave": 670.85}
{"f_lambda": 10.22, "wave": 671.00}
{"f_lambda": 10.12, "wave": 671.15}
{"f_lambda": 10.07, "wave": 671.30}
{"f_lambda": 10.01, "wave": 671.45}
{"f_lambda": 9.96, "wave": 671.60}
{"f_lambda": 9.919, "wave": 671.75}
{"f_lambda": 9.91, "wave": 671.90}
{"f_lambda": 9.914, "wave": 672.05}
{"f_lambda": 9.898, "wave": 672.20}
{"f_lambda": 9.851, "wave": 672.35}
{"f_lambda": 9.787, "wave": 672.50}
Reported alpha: 1.05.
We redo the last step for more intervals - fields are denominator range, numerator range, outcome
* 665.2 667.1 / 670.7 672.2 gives 1.04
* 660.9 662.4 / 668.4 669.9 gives 1.04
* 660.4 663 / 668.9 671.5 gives 1.07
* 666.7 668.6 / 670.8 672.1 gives 1.00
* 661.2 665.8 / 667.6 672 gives 1.07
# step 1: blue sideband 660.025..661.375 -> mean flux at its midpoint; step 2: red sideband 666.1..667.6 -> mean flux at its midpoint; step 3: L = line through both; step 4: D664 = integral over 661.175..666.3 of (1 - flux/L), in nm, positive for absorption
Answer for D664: 0.11 nm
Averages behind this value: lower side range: 9.87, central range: 9.75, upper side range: 10.1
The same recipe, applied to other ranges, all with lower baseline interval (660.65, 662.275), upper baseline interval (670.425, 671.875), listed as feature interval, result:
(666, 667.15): 0.00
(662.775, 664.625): 0.01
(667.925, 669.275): 0.00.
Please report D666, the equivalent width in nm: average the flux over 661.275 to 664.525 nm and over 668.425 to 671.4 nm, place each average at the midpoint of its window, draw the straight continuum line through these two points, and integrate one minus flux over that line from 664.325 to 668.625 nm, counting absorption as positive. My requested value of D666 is 0.08 nm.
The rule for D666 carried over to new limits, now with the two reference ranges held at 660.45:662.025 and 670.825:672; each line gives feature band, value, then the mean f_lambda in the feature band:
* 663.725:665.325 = 0.041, 9.7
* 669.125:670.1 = -0.004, 10.1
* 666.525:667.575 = -0.014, 10.1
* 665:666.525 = 0.053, 9.62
